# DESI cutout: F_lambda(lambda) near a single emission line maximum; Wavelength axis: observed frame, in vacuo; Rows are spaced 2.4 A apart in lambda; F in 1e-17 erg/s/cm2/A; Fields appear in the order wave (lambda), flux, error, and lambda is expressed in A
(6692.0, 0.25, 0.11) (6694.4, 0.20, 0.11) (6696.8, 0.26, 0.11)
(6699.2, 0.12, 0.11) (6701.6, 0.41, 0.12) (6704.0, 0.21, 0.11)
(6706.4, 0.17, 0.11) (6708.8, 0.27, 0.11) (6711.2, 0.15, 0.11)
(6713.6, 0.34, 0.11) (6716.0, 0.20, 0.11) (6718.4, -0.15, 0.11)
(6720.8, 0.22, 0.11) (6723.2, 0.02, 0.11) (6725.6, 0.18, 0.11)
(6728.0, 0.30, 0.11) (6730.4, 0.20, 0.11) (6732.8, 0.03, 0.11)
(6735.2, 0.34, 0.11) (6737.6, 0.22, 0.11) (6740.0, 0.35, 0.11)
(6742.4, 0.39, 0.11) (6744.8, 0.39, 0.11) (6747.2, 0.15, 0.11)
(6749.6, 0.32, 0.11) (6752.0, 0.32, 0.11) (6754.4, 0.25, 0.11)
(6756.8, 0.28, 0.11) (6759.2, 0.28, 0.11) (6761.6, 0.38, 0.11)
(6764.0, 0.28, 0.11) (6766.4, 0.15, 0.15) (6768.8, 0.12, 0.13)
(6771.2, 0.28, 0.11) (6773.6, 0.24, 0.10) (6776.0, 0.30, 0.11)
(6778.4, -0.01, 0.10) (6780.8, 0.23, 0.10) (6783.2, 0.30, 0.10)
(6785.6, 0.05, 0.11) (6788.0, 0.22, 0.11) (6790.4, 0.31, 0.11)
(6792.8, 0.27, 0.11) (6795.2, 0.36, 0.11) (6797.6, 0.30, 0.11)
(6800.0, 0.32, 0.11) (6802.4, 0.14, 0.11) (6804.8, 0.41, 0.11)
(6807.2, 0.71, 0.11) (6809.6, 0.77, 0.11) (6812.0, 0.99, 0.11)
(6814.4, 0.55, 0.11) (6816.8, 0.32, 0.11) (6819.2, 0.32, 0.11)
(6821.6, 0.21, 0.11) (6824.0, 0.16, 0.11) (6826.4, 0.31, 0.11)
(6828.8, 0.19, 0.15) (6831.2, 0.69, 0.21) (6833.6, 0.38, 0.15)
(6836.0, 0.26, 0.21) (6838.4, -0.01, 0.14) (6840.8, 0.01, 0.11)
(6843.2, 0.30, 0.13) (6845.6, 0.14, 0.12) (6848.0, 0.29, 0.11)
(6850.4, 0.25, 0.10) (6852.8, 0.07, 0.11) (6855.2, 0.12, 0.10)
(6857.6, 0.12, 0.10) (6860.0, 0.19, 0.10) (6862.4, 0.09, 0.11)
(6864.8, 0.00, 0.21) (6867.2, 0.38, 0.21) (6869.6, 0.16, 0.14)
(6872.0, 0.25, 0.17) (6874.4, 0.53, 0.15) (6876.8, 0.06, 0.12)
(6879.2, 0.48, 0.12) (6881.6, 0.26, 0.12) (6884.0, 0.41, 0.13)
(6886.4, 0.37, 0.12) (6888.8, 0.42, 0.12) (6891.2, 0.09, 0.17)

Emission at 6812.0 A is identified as [O II] 3727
